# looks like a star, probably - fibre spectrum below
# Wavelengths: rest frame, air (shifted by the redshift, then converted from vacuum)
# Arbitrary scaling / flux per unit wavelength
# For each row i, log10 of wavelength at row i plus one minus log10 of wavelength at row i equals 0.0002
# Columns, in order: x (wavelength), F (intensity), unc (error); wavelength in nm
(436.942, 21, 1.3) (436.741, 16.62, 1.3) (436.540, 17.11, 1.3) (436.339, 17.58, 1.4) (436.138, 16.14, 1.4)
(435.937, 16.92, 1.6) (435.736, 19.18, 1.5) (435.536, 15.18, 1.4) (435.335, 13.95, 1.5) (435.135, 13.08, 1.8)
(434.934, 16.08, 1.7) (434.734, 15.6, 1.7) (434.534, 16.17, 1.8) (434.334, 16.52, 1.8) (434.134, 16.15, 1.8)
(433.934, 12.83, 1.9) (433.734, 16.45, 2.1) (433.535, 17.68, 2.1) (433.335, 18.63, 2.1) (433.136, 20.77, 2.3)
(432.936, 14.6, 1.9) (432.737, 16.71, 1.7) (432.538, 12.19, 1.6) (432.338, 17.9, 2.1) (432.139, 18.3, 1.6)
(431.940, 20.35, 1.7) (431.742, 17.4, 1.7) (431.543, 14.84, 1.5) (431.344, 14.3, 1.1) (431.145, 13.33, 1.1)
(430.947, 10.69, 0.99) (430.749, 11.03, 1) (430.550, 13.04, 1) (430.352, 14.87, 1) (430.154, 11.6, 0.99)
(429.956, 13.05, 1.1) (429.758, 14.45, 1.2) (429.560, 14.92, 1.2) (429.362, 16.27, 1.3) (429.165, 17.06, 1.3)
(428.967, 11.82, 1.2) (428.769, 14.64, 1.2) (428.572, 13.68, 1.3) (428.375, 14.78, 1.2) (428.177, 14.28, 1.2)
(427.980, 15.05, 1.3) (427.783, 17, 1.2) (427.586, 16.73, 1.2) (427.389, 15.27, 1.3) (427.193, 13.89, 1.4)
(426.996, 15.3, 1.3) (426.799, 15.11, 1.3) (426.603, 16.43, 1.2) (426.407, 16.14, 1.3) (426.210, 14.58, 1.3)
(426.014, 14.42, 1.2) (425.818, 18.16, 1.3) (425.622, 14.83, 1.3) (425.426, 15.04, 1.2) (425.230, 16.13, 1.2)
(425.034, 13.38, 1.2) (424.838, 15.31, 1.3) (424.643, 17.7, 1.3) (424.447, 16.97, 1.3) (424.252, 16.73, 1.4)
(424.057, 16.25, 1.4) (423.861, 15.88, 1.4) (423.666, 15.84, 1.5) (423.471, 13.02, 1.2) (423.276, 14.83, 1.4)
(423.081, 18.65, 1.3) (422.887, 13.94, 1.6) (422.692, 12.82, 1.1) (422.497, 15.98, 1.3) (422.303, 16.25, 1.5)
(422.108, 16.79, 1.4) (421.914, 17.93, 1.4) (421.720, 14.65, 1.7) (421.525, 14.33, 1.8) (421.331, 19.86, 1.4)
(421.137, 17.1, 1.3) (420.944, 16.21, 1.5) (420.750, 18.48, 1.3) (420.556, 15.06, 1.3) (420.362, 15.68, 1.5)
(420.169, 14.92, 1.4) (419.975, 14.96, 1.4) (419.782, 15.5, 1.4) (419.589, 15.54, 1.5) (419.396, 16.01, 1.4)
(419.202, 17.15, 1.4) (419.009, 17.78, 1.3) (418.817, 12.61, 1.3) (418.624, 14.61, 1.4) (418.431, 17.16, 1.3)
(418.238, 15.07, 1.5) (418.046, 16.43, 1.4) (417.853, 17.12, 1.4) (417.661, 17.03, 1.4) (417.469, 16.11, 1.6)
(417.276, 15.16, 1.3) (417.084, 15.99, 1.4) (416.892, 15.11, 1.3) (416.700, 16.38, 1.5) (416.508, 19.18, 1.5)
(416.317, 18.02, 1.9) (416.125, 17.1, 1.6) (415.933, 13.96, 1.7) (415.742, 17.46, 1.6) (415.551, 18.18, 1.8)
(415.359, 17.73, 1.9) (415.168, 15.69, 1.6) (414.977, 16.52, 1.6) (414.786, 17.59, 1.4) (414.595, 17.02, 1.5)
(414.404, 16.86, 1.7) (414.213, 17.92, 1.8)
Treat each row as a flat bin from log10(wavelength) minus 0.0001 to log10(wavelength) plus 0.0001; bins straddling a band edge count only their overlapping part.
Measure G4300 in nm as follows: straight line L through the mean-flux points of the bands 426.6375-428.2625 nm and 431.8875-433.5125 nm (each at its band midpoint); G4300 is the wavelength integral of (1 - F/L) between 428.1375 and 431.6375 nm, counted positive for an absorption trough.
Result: 0.53 nm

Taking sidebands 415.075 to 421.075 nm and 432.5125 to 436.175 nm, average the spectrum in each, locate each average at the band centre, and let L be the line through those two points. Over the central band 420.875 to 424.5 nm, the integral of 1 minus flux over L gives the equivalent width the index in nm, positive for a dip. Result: 0.050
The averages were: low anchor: 16.2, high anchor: 16.1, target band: 16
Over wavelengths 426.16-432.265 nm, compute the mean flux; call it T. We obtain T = 14.9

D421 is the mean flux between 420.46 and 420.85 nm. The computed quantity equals 16.7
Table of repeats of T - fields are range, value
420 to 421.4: 16.6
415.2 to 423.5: 16.2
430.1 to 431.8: 13.4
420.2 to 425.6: 15.9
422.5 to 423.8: 15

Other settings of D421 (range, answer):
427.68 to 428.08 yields 16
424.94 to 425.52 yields 14.8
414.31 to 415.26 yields 16.7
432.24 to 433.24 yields 16.4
